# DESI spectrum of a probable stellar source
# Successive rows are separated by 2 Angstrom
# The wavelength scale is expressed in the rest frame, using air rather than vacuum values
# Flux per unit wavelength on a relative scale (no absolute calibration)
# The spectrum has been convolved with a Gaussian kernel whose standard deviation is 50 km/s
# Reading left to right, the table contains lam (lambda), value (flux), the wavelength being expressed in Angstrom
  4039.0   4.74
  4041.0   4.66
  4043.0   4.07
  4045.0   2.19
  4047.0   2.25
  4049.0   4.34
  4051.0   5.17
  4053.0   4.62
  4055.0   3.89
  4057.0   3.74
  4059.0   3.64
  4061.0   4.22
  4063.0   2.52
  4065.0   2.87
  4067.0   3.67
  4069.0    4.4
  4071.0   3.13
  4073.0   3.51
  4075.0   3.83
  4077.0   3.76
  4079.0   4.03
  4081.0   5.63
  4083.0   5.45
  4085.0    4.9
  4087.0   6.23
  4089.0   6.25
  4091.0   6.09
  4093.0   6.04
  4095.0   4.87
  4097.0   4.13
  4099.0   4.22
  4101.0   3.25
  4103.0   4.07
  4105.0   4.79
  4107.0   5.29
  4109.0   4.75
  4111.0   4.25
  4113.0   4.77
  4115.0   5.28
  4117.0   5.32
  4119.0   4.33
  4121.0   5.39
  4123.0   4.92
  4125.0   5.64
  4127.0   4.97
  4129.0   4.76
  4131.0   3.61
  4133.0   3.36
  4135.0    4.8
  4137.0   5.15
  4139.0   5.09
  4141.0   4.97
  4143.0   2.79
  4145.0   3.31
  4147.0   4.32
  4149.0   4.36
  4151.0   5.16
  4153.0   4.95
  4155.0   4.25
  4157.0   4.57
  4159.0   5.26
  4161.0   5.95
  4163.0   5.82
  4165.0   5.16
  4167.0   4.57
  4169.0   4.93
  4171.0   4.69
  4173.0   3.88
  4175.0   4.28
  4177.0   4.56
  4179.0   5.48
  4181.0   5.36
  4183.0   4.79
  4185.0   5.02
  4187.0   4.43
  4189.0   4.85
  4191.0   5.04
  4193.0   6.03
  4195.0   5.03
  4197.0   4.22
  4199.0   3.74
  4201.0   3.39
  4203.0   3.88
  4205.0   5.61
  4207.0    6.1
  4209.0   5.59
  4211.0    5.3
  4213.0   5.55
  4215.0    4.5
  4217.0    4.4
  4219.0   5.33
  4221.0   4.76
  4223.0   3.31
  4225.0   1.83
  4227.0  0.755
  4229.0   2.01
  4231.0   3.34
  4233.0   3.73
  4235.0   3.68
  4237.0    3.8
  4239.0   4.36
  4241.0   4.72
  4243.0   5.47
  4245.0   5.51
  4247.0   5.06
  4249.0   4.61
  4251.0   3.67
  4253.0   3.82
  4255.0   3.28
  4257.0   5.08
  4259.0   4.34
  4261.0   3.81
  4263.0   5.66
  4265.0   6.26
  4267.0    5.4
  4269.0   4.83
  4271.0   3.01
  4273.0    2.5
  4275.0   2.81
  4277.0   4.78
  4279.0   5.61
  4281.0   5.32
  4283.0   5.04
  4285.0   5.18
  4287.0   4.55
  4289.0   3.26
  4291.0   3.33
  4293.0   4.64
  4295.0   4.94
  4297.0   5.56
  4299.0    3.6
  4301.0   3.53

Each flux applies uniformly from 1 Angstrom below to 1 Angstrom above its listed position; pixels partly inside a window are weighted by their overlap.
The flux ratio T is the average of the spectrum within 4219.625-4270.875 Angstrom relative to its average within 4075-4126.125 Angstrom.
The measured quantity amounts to 0.84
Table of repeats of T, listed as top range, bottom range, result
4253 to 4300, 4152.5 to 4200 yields 0.92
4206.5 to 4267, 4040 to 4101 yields 1.01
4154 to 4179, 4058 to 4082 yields 1.29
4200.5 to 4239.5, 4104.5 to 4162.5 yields 0.86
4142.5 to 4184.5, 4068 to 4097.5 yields 0.98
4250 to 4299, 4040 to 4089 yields 1.09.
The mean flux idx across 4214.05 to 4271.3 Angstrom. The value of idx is 4.16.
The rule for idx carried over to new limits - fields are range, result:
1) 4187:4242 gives 4.26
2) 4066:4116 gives 4.66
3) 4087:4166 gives 4.79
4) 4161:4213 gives 4.9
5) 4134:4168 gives 4.73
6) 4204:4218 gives 5.29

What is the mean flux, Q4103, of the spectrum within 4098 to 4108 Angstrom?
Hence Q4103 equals 4.32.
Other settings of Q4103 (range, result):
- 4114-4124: 5.05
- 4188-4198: 5.03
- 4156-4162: 5.26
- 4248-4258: 4.09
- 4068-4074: 3.68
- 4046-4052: 3.92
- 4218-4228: 3.2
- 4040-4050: 3.5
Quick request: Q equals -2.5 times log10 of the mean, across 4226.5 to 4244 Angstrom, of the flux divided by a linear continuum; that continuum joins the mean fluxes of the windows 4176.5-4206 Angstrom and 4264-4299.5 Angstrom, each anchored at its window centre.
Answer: 0.27 mag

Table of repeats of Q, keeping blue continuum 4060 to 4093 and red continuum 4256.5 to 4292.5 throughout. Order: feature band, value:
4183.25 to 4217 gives -0.09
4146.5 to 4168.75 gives -0.11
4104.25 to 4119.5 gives -0.09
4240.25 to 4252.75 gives -0.07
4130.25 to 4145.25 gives 0.07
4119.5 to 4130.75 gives -0.12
